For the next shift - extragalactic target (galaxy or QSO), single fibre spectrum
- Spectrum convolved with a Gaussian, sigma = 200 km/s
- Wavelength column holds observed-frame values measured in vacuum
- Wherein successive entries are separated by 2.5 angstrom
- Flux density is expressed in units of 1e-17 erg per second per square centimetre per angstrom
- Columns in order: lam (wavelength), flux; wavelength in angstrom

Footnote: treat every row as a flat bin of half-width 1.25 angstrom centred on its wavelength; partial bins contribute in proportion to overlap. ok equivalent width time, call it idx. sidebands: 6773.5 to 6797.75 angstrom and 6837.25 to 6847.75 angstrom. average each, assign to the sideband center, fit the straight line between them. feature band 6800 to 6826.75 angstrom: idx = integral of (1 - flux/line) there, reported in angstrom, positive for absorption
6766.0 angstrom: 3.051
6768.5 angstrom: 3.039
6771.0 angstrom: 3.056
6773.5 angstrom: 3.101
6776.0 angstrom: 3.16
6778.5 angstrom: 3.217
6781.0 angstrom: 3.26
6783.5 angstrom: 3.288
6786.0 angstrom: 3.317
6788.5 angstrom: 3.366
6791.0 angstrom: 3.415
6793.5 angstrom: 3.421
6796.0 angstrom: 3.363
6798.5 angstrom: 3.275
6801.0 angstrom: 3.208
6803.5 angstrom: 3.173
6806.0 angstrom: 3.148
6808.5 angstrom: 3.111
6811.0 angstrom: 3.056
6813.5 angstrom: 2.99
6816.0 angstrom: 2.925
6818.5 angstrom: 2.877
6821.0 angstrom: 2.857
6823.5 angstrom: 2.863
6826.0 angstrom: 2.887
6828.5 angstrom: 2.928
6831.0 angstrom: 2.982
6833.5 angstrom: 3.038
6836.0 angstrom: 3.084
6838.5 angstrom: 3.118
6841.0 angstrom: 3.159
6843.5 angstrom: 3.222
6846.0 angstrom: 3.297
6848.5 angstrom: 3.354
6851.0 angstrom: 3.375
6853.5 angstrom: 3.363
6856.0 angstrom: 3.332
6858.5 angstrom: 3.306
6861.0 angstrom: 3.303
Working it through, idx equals 2.0 angstrom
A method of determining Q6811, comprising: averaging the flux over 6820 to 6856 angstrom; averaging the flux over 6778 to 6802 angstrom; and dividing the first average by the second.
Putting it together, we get 0.9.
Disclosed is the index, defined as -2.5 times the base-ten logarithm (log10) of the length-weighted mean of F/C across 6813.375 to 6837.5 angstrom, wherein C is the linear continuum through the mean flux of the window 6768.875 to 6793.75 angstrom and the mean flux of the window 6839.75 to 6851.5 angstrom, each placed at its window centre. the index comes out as 0.11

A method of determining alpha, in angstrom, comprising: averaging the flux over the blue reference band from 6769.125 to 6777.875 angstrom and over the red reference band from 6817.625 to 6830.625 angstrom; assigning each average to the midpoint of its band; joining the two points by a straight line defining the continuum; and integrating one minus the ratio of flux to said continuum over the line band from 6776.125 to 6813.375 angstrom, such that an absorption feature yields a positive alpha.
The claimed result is -2.8 angstrom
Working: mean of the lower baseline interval 3.11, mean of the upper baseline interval 2.89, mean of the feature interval 3.25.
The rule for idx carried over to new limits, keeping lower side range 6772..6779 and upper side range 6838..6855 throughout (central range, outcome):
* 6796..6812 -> 0.11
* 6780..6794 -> -0.76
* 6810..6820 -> 0.82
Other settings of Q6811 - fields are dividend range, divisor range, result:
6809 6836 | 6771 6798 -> 0.90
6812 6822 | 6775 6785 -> 0.90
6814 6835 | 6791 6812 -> 0.90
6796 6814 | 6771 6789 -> 0.98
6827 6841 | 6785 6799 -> 0.90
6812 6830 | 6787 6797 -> 0.86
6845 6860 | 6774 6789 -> 1.03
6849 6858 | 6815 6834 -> 1.15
